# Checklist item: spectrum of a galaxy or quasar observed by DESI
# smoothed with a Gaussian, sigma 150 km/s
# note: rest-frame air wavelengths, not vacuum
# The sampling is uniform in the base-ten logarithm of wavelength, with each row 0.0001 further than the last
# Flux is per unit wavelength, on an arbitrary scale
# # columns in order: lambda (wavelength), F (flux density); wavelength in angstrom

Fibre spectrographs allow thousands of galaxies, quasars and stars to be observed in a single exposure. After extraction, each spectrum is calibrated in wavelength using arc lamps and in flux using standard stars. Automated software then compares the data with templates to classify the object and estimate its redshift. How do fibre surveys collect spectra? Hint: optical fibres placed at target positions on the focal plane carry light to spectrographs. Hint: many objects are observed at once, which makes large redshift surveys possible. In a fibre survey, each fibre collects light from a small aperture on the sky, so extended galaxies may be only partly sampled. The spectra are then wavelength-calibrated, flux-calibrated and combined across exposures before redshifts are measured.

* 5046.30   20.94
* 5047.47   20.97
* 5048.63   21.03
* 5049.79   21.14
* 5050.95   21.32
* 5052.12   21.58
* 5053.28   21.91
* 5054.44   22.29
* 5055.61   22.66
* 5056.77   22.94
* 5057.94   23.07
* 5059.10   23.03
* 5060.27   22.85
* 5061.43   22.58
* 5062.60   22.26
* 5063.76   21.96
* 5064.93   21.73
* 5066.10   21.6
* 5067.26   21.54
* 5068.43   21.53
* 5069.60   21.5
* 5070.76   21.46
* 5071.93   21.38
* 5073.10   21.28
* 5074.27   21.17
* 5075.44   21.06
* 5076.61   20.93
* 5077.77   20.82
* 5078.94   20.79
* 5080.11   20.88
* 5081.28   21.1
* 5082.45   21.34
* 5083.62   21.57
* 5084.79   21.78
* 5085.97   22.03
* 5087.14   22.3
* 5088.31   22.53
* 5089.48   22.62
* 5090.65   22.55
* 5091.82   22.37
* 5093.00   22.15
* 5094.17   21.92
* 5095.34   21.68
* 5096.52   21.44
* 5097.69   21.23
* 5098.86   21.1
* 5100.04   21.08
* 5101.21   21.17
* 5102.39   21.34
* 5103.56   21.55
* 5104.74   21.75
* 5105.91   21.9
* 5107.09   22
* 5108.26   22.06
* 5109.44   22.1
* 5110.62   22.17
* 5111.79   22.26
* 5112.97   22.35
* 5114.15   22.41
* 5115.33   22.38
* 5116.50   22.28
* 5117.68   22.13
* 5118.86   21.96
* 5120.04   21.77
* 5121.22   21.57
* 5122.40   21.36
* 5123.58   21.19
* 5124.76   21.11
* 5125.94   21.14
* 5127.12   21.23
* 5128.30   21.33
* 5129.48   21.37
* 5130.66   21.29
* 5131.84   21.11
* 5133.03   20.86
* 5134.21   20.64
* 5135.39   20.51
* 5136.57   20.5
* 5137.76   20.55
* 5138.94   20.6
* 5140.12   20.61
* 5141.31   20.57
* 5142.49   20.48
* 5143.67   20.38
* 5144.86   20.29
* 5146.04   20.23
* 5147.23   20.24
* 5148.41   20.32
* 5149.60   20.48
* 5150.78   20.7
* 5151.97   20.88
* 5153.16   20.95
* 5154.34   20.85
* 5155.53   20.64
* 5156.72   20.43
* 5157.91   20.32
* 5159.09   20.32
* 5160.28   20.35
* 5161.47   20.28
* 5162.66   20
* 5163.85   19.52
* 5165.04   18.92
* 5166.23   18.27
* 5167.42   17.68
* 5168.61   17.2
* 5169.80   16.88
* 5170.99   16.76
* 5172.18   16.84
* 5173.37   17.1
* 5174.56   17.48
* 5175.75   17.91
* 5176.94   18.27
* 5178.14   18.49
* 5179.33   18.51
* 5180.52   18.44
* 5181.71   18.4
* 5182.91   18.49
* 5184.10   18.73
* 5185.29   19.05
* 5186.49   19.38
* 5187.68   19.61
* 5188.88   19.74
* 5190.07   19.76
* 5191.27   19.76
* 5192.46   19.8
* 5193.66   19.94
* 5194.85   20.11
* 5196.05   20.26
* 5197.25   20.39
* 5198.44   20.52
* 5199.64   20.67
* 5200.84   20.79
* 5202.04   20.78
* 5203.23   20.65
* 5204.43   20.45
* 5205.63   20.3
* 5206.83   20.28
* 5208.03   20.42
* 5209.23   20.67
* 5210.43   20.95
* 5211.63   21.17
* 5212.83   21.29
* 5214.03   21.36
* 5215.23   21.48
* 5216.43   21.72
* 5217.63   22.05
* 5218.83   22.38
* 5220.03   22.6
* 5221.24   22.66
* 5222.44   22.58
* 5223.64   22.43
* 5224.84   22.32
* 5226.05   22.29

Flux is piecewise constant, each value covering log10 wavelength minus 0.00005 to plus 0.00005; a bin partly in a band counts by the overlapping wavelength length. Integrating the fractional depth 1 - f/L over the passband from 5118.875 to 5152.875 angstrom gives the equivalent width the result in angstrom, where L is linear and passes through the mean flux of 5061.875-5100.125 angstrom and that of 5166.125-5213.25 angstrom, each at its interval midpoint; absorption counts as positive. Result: -0.7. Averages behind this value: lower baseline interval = 21.6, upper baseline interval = 19.3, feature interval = 20.8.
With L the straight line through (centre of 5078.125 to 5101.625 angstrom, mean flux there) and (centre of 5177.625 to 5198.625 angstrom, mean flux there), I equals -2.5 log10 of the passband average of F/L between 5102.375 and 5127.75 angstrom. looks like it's -0.04 mag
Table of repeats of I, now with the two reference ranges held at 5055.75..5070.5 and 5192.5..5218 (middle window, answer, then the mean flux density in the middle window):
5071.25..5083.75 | 0.05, 21.1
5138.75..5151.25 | 0.05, 20.4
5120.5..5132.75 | 0.02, 21.3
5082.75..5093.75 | -0.01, 22.2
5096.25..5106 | 0.02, 21.4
